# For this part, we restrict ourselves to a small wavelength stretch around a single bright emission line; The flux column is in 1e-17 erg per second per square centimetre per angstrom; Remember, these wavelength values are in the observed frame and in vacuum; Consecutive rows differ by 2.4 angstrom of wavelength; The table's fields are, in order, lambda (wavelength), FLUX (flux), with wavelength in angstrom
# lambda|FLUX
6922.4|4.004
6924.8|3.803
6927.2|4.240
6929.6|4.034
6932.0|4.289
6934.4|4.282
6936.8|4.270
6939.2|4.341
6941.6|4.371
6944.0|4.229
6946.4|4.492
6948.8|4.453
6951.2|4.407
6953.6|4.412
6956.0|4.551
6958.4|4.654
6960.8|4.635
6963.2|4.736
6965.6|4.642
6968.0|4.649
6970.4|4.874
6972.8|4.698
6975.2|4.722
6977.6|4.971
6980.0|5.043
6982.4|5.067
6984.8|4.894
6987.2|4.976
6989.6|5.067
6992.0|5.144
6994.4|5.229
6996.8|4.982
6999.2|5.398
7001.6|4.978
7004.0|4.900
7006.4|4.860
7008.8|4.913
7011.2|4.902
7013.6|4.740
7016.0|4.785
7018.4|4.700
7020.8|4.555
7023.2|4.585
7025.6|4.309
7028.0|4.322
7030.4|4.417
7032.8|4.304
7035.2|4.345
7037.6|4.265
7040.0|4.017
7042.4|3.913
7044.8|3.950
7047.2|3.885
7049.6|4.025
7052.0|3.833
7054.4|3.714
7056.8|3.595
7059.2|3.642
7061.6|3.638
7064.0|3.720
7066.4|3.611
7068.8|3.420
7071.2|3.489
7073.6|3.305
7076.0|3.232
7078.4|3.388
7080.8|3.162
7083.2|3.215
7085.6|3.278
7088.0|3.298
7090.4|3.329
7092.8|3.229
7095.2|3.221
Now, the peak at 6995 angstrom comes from C III] 1909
